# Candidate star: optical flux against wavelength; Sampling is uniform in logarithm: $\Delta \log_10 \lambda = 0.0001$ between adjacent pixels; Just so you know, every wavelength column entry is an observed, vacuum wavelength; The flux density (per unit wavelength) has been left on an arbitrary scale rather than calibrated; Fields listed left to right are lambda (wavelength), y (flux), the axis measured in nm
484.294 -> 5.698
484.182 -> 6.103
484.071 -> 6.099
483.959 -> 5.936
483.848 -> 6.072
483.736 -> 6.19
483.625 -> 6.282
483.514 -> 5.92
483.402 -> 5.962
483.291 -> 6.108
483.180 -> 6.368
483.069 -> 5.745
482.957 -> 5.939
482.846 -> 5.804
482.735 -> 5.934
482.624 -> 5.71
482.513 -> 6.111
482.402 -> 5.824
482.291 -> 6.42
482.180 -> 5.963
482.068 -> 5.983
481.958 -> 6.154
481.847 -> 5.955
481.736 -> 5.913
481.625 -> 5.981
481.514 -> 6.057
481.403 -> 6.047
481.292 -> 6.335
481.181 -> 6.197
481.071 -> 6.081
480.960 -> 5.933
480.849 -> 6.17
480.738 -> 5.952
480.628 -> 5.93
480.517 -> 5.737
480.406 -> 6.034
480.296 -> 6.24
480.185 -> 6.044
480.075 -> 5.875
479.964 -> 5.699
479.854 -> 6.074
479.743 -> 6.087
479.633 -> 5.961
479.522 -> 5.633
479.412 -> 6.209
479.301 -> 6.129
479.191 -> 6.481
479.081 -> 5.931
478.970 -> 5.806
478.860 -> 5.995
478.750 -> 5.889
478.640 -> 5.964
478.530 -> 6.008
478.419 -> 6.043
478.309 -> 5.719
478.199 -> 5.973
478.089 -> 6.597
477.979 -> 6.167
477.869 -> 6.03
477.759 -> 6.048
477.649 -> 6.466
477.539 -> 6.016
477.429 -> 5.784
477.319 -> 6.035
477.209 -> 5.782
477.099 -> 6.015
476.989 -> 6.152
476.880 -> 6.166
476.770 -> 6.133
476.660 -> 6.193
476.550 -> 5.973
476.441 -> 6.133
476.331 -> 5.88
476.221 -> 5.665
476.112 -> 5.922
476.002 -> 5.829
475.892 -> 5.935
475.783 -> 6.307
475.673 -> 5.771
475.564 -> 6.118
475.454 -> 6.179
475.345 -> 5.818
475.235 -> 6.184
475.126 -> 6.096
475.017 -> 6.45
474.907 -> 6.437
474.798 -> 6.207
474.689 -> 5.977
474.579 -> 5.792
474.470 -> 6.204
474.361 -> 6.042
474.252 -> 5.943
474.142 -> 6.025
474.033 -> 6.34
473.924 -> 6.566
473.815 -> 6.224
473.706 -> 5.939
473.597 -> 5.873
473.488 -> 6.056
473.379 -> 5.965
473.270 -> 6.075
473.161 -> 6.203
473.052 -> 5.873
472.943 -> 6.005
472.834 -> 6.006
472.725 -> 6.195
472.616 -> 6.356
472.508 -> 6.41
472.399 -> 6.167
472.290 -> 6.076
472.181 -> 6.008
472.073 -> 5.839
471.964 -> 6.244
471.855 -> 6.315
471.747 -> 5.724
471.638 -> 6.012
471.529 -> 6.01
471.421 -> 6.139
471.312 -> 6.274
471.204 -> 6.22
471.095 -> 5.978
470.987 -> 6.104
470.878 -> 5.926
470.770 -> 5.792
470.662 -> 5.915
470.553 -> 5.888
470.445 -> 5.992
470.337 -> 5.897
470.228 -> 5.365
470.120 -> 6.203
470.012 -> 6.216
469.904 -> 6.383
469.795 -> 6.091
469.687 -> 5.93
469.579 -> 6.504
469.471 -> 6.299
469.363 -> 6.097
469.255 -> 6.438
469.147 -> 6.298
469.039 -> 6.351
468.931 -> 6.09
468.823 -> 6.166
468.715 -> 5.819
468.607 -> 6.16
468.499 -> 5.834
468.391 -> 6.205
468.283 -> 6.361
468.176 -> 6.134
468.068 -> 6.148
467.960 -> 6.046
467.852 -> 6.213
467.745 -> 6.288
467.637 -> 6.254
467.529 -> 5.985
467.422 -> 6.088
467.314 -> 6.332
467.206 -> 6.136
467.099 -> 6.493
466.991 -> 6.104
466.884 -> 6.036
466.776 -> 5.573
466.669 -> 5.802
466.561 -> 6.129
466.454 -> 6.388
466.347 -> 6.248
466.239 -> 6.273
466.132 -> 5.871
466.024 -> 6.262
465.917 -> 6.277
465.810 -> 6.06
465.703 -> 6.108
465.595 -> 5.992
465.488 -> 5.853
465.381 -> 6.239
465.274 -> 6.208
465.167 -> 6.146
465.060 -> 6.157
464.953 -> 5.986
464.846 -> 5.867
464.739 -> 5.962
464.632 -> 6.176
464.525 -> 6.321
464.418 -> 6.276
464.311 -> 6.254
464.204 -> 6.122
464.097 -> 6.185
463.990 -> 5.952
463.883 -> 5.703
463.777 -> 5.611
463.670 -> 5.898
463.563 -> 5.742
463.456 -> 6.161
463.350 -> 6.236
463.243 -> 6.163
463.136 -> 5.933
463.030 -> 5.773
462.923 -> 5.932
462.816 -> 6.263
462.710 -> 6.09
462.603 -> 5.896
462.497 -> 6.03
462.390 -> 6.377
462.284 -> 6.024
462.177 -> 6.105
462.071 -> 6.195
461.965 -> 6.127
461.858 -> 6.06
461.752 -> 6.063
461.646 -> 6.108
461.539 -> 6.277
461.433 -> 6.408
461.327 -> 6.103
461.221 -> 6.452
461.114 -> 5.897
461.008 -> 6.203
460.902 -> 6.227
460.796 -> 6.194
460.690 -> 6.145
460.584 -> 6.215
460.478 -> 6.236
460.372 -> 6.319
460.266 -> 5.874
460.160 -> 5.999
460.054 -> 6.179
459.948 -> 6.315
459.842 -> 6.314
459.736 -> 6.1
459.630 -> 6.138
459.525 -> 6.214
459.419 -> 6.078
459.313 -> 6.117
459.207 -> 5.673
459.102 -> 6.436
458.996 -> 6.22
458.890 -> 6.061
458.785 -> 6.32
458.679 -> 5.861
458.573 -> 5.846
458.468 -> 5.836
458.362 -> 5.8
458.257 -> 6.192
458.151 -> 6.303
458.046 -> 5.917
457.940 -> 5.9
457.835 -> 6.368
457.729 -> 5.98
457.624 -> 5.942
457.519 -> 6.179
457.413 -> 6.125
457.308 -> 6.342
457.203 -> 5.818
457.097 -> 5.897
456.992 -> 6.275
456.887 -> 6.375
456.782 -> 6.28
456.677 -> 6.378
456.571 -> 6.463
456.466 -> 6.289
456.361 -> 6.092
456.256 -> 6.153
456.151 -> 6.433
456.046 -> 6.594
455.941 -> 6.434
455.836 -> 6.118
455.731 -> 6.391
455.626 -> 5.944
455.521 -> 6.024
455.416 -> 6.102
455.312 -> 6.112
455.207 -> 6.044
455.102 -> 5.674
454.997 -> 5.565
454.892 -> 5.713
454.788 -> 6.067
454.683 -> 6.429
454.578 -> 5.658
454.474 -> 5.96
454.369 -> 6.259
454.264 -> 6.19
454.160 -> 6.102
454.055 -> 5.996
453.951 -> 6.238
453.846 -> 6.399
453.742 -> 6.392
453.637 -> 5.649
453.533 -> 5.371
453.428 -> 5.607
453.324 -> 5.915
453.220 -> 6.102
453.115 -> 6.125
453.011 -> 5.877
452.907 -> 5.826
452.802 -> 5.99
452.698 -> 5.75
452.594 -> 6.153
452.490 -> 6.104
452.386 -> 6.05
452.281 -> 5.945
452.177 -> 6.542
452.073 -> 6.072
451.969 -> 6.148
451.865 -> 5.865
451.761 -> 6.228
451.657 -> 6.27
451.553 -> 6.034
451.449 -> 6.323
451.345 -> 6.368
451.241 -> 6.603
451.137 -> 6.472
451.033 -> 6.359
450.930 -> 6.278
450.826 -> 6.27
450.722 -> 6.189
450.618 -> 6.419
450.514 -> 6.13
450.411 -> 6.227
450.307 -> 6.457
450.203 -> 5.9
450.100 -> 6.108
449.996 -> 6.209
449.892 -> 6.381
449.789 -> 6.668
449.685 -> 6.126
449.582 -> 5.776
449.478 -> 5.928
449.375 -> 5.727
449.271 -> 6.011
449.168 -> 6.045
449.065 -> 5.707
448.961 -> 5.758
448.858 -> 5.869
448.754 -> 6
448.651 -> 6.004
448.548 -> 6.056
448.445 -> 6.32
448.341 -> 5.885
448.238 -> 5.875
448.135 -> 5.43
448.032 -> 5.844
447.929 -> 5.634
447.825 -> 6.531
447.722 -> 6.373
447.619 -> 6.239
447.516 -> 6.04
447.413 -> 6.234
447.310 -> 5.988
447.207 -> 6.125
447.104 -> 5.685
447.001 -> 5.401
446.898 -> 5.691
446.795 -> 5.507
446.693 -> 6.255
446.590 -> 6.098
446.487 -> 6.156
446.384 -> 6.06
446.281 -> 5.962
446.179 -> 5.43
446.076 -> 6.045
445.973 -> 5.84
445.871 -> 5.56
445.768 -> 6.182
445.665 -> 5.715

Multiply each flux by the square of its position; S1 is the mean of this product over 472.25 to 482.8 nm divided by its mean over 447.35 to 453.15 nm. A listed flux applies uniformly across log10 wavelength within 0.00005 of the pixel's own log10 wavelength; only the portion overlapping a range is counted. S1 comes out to 1.12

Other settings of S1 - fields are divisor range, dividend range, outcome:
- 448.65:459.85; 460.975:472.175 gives 1.05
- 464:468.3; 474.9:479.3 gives 1.03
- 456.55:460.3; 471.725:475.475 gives 1.07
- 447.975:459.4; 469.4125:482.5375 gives 1.09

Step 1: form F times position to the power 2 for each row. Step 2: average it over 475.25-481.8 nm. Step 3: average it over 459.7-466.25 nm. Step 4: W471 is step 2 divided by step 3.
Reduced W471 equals 1.1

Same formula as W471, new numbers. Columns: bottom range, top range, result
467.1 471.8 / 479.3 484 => 1.04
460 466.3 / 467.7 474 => 1.03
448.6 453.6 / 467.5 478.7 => 1.10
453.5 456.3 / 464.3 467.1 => 1.05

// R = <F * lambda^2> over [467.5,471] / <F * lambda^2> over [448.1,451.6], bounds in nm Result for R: 1.09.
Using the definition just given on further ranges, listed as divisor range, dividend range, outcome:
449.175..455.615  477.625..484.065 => 1.12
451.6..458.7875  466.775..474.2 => 1.07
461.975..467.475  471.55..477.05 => 1.04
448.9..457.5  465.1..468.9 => 1.06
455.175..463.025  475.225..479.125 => 1.06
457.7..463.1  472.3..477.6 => 1.06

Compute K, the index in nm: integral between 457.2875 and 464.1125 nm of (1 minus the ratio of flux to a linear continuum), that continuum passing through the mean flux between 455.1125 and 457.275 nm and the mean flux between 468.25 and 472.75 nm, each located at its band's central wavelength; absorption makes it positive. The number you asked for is 0.09 nm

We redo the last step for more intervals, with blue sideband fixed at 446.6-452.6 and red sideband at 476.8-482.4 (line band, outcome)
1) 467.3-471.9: -0.04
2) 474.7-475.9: -0.02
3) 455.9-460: -0.06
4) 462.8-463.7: 0.01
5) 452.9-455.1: 0.04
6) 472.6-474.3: -0.01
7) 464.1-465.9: -0.02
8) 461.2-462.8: -0.02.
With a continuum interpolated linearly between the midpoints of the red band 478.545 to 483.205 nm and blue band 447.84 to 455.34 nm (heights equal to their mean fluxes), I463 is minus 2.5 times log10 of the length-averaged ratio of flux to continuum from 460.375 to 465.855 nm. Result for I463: -0.01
